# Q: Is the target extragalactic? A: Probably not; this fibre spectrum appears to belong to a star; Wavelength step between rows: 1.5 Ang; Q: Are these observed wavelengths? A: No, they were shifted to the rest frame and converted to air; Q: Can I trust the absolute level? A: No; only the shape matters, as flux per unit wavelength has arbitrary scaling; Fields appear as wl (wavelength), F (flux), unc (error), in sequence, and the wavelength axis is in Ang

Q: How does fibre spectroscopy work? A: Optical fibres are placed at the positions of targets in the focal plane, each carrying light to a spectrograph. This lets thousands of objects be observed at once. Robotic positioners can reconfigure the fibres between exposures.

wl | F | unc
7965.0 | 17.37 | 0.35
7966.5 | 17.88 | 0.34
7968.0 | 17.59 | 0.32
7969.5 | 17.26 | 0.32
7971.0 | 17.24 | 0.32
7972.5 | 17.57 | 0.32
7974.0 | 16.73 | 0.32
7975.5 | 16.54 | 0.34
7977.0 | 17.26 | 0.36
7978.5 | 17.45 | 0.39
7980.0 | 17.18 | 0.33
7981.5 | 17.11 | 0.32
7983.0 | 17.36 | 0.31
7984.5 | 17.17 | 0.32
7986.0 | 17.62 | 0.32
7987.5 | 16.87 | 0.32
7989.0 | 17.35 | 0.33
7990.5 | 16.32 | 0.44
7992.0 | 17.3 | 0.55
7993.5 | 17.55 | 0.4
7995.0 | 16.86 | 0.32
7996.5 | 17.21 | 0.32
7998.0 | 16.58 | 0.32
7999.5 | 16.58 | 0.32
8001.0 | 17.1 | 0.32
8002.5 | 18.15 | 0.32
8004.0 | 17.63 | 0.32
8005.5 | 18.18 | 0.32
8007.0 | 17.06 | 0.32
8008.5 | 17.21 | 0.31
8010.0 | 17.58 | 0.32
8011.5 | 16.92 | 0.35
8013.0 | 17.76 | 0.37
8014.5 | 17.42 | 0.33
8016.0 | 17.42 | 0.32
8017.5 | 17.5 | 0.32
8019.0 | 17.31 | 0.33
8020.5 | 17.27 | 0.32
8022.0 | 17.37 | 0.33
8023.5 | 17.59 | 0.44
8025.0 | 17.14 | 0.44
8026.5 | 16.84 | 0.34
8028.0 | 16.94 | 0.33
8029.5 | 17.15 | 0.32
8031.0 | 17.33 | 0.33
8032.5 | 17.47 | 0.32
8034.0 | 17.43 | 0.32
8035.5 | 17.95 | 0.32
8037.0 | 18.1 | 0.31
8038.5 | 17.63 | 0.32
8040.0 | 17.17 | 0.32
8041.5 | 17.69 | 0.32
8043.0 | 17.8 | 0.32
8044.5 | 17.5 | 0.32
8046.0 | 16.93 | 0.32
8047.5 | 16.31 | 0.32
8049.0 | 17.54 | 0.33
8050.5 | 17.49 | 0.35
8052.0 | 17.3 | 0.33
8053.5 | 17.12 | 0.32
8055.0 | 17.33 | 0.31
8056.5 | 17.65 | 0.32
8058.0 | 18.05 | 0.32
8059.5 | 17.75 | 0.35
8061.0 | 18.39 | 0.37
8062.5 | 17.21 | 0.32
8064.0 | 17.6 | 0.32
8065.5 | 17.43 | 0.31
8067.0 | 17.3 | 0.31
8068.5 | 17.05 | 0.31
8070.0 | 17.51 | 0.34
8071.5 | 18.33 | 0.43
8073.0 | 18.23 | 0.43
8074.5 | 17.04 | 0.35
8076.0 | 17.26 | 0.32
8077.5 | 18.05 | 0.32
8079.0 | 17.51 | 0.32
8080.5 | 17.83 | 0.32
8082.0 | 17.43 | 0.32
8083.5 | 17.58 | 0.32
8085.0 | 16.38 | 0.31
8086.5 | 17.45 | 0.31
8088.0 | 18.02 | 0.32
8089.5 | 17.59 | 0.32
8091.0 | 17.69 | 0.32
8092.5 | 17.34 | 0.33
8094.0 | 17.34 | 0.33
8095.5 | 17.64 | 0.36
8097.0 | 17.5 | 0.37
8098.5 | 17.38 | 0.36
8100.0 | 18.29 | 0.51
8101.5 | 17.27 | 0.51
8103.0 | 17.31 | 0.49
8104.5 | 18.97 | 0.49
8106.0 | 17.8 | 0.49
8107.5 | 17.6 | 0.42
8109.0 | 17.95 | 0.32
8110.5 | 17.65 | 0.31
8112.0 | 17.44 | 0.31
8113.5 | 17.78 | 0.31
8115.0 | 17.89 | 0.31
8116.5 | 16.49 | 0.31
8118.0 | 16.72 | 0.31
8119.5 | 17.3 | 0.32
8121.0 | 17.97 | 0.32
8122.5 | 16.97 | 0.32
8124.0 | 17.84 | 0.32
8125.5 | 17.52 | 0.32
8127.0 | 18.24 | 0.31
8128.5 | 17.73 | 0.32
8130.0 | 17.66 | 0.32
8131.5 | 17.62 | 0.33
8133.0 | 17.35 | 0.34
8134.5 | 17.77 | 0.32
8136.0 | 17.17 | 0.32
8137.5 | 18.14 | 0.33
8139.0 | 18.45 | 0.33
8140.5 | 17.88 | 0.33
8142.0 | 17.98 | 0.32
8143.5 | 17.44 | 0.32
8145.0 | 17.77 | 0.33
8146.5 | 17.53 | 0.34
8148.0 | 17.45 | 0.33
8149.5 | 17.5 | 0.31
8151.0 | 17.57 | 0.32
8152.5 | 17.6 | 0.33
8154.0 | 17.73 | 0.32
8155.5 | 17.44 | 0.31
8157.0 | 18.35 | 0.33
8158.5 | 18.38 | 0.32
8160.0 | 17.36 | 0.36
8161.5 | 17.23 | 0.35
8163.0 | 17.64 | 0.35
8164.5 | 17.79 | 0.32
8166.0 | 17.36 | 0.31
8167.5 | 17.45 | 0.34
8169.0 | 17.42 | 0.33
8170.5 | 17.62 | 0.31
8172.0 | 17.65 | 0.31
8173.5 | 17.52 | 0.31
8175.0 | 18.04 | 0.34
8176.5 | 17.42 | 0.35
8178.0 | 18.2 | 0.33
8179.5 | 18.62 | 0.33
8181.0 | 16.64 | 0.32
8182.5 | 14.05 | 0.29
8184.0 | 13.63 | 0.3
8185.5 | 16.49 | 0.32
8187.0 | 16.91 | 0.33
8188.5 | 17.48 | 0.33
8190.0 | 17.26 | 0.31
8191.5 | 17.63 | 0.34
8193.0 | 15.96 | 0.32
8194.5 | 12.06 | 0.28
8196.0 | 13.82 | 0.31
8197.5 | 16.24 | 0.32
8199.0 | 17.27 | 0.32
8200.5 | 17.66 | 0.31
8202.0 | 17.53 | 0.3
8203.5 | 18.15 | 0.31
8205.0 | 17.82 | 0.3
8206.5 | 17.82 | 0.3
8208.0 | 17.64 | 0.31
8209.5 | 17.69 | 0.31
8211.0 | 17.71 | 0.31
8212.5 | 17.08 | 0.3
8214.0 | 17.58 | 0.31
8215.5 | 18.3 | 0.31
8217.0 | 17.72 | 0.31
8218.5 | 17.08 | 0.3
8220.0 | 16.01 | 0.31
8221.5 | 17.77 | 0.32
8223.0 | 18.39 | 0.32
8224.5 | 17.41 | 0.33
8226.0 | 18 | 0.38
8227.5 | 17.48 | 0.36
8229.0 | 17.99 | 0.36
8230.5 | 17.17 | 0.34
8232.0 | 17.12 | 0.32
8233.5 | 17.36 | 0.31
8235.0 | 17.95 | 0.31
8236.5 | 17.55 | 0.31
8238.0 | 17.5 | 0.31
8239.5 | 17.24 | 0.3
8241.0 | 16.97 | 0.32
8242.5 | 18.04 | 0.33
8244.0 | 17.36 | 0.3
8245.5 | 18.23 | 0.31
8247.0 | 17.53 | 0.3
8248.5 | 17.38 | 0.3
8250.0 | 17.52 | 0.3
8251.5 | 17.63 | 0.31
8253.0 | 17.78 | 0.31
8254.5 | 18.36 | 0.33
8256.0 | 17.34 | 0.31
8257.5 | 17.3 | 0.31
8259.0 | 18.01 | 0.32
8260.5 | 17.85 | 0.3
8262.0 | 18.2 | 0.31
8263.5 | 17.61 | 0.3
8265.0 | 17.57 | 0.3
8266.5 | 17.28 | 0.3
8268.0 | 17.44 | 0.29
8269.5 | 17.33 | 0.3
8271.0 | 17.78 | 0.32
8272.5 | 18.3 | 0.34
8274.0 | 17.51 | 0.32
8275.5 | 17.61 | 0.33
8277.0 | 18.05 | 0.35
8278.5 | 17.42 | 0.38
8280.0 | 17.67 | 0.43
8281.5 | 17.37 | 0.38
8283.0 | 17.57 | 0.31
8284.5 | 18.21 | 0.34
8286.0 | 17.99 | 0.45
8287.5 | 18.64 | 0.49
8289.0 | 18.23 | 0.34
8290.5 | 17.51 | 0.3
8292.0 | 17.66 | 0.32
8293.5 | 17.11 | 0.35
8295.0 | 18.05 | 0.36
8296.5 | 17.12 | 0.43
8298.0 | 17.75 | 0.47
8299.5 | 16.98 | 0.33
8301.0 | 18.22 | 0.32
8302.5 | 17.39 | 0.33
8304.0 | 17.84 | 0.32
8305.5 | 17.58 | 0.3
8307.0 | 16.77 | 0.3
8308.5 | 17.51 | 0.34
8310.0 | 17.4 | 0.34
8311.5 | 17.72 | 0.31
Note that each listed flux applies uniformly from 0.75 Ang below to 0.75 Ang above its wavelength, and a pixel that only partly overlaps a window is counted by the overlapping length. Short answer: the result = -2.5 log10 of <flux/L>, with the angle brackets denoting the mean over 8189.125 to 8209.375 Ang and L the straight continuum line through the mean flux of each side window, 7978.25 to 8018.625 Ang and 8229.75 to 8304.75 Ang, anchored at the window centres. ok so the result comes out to 0.05 mag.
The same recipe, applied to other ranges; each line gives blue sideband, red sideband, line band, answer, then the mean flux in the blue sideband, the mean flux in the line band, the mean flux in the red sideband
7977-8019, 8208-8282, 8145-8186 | 0.01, 17.3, 17.3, 17.6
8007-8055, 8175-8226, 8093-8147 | -0.03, 17.4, 17.6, 17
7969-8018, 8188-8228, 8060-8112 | -0.03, 17.2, 17.6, 17.1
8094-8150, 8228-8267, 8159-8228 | 0.03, 17.6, 17.1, 17.6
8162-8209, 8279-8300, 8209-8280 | -0.01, 16.9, 17.6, 17.7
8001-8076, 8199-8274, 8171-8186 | 0.05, 17.5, 16.8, 17.6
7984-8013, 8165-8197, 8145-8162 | -0.06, 17.2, 17.7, 16.6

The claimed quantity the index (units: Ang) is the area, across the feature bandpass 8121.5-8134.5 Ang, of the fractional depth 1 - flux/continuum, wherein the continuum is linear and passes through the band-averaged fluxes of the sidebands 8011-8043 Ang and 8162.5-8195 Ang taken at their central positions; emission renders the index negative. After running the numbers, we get -0.43 Ang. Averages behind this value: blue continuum 17.4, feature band 17.6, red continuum 16.9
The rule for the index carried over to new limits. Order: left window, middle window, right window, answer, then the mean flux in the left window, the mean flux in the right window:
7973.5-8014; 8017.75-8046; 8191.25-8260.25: -0.3 Ang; 17.2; 17.3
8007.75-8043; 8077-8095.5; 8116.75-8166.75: 0.0 Ang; 17.4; 17.6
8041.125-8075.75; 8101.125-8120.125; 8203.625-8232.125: 0.0 Ang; 17.5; 17.6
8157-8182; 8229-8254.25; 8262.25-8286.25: 0.2 Ang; 17.6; 17.7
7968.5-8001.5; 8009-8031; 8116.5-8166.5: -0.1 Ang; 17.1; 17.6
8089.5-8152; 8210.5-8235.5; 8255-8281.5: 0.2 Ang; 17.6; 17.7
